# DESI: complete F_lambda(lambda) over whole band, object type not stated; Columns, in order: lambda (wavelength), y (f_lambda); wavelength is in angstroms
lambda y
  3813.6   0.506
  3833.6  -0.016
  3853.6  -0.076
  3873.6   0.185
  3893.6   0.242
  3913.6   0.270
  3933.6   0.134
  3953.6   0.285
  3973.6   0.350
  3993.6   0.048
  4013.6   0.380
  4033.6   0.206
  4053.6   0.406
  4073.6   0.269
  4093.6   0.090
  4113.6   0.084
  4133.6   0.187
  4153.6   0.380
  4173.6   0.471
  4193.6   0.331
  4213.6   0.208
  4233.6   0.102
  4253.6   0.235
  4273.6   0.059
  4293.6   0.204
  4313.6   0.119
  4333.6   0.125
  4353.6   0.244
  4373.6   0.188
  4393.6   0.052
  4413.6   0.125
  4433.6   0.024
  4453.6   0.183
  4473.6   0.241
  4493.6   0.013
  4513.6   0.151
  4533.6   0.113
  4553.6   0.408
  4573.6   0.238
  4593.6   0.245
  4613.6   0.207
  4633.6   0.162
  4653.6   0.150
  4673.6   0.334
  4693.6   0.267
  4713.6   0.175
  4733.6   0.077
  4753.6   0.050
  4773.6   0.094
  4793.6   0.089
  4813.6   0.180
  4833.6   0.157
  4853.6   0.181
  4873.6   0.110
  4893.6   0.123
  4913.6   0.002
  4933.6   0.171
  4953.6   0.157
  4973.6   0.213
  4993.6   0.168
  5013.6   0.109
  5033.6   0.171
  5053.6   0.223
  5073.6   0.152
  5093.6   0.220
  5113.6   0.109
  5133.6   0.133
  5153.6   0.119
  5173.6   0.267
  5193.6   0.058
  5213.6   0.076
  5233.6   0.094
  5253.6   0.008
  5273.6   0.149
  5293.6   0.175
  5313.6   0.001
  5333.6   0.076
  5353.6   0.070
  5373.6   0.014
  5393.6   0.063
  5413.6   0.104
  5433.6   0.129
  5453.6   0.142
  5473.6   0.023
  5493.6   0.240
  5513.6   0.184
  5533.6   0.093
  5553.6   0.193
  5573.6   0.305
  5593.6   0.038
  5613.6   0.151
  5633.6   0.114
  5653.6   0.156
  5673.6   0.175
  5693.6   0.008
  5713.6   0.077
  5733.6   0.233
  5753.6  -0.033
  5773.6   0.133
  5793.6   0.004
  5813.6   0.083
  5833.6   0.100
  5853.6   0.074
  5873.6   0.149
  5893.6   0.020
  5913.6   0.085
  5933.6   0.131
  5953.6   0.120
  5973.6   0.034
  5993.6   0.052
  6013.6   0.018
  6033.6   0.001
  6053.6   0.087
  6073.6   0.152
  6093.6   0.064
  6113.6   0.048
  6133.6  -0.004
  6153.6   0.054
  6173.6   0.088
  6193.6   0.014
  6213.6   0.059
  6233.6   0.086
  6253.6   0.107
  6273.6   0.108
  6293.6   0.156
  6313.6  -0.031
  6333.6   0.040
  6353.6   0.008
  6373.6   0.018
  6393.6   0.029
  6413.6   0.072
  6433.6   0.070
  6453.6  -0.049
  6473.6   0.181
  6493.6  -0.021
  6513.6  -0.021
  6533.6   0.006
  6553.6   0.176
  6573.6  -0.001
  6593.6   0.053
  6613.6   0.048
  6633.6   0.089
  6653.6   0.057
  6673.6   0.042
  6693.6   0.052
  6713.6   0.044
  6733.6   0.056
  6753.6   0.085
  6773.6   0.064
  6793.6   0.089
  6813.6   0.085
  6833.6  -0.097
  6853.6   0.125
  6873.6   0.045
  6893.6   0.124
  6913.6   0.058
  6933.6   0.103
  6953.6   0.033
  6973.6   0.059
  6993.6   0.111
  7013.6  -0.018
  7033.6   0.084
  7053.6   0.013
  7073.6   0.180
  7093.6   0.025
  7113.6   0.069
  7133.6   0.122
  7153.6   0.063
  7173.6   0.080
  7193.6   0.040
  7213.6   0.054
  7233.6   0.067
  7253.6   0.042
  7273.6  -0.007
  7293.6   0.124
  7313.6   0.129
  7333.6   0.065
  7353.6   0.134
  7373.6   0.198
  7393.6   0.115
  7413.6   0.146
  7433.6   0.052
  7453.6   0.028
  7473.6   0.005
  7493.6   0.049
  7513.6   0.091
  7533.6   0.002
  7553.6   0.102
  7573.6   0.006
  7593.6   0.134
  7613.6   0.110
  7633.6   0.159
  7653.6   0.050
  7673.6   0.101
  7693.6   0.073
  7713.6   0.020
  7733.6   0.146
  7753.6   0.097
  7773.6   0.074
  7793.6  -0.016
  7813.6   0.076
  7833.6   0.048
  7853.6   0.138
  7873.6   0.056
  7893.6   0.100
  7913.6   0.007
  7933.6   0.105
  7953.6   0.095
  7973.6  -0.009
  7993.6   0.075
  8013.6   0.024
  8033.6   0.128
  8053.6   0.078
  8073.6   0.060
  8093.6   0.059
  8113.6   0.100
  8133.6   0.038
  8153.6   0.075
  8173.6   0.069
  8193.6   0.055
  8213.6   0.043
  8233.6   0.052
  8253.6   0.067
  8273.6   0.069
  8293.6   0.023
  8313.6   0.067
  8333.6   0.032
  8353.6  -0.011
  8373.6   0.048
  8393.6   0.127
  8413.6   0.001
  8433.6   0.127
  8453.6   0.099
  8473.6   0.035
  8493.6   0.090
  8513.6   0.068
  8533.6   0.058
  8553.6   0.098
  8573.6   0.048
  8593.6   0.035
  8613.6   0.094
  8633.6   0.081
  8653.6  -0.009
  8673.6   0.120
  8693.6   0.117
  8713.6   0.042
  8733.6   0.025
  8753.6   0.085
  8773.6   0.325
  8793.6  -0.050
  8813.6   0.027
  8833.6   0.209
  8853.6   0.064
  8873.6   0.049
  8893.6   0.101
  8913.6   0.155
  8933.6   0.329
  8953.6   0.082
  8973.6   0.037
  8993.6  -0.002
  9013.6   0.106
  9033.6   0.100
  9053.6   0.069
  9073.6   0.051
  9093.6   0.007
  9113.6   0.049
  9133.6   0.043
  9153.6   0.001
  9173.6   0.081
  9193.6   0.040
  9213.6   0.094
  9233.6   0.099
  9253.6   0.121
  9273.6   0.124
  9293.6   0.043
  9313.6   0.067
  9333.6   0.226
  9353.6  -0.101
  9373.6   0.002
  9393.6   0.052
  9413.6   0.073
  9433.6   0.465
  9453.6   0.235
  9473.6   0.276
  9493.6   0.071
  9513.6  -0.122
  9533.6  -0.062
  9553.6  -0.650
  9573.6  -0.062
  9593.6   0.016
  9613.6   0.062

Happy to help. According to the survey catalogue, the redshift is 1.39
